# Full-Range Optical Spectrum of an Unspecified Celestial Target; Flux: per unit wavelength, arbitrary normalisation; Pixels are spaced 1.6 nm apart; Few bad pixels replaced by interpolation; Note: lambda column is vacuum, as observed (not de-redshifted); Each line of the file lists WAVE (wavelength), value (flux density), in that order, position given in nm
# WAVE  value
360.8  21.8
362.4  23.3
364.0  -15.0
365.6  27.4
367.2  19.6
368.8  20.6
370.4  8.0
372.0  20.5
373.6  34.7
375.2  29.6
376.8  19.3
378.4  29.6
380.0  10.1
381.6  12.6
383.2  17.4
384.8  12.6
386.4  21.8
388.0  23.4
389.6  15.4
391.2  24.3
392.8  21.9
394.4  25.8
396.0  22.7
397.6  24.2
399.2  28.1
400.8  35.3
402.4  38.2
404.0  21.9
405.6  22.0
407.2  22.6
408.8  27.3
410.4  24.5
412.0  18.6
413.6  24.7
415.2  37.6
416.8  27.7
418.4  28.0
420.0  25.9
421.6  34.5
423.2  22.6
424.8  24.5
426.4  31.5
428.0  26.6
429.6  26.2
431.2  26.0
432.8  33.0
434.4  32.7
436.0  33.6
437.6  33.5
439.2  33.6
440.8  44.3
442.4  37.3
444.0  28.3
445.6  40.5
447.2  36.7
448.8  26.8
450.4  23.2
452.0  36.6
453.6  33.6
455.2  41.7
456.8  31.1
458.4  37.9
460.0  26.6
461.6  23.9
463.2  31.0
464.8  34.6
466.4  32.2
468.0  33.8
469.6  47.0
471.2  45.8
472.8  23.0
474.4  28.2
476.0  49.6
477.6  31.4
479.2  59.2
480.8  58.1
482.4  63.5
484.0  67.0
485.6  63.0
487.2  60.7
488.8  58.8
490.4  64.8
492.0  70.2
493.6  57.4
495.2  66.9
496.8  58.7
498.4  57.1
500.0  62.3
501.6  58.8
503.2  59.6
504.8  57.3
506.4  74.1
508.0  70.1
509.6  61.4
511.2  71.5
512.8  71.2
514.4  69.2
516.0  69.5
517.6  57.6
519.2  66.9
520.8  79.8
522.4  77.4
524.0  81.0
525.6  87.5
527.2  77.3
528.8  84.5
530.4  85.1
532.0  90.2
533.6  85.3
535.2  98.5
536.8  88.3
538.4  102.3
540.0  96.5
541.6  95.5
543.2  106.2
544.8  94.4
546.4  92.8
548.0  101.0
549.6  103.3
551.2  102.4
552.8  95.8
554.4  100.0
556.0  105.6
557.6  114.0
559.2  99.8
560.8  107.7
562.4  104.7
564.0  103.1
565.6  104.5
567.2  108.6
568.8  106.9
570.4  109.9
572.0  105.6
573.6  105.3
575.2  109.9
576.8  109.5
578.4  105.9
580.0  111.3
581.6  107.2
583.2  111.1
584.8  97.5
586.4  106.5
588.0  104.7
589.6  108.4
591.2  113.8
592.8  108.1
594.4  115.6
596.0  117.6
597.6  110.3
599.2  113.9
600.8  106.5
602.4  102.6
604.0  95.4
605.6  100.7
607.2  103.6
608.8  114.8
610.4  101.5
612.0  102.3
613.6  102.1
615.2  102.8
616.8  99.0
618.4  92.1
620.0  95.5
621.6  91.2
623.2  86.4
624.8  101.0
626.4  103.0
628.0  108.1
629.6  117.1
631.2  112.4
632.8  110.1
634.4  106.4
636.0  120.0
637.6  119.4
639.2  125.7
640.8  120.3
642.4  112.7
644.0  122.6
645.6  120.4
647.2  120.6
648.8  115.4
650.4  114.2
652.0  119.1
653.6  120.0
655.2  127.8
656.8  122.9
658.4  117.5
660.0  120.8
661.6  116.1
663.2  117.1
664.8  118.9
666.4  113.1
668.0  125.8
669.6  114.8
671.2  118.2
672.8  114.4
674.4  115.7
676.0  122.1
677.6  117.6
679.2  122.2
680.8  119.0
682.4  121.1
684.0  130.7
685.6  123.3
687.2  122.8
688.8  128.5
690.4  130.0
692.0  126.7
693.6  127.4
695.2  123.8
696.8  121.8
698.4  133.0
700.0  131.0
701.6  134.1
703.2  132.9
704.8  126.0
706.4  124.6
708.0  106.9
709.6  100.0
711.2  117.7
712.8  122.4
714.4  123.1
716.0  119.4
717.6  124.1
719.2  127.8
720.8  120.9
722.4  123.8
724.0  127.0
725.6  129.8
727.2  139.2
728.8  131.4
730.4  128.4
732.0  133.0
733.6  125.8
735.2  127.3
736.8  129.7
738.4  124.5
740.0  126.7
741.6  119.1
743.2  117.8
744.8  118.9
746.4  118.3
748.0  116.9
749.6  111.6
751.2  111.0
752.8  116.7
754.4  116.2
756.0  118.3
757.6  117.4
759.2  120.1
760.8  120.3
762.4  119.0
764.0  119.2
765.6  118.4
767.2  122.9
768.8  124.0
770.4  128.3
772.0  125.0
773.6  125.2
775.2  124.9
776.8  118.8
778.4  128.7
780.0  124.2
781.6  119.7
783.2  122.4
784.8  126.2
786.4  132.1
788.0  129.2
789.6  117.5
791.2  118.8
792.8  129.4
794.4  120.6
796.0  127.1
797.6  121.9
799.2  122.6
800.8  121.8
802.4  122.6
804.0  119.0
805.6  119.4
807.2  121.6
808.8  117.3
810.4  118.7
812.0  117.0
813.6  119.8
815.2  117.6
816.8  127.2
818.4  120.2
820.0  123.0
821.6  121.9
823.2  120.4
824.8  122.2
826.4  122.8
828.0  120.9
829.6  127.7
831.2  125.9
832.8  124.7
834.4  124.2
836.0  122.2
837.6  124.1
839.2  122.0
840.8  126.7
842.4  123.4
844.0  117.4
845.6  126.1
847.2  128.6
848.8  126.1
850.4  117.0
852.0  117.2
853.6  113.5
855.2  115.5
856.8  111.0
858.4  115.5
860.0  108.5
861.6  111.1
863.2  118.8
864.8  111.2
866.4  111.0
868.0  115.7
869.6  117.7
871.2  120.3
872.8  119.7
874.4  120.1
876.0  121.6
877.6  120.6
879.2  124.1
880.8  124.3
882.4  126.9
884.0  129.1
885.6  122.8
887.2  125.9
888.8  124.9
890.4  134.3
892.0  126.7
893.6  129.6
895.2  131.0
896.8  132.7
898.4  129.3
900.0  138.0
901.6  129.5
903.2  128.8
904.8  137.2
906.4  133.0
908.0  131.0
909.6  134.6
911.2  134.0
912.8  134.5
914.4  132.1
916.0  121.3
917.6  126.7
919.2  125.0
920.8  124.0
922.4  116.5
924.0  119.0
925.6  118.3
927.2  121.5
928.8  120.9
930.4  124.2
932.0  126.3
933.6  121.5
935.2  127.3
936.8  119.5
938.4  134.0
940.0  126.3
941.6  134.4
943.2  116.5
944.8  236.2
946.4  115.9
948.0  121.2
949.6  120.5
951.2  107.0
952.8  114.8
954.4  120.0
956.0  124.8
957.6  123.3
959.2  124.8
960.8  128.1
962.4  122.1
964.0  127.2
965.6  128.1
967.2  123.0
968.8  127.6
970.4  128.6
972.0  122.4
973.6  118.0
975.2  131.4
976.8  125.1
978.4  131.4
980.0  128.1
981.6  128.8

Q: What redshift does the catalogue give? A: 0.20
